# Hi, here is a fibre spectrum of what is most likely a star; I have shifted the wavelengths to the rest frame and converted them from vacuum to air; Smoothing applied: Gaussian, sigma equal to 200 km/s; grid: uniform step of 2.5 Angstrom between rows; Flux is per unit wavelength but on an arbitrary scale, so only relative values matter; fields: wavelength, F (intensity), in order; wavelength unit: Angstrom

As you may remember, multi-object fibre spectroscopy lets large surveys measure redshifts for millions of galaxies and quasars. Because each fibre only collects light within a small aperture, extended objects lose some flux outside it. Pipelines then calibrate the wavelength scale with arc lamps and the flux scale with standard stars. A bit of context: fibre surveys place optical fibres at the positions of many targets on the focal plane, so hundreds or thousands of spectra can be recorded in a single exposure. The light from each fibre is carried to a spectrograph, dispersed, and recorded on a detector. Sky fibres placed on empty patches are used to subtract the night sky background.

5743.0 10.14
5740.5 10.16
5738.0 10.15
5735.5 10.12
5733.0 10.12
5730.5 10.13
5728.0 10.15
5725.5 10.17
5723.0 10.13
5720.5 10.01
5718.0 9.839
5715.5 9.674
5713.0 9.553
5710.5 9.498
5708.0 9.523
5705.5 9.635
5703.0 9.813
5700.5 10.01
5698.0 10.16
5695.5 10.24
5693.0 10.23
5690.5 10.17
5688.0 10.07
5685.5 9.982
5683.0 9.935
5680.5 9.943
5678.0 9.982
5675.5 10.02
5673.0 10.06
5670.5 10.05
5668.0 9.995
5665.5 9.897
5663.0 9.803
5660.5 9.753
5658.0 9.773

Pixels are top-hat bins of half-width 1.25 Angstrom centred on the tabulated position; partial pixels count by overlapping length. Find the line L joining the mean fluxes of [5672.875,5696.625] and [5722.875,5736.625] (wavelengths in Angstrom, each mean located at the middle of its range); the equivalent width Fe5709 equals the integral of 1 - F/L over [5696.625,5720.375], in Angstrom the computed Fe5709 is 0.80 Angstrom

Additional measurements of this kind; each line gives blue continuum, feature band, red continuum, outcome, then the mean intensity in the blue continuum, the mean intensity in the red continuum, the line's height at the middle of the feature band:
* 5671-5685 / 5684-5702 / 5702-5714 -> -0.6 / 9.99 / 9.6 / 9.8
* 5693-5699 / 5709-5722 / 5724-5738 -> 0.6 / 10.2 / 10.1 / 10.2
